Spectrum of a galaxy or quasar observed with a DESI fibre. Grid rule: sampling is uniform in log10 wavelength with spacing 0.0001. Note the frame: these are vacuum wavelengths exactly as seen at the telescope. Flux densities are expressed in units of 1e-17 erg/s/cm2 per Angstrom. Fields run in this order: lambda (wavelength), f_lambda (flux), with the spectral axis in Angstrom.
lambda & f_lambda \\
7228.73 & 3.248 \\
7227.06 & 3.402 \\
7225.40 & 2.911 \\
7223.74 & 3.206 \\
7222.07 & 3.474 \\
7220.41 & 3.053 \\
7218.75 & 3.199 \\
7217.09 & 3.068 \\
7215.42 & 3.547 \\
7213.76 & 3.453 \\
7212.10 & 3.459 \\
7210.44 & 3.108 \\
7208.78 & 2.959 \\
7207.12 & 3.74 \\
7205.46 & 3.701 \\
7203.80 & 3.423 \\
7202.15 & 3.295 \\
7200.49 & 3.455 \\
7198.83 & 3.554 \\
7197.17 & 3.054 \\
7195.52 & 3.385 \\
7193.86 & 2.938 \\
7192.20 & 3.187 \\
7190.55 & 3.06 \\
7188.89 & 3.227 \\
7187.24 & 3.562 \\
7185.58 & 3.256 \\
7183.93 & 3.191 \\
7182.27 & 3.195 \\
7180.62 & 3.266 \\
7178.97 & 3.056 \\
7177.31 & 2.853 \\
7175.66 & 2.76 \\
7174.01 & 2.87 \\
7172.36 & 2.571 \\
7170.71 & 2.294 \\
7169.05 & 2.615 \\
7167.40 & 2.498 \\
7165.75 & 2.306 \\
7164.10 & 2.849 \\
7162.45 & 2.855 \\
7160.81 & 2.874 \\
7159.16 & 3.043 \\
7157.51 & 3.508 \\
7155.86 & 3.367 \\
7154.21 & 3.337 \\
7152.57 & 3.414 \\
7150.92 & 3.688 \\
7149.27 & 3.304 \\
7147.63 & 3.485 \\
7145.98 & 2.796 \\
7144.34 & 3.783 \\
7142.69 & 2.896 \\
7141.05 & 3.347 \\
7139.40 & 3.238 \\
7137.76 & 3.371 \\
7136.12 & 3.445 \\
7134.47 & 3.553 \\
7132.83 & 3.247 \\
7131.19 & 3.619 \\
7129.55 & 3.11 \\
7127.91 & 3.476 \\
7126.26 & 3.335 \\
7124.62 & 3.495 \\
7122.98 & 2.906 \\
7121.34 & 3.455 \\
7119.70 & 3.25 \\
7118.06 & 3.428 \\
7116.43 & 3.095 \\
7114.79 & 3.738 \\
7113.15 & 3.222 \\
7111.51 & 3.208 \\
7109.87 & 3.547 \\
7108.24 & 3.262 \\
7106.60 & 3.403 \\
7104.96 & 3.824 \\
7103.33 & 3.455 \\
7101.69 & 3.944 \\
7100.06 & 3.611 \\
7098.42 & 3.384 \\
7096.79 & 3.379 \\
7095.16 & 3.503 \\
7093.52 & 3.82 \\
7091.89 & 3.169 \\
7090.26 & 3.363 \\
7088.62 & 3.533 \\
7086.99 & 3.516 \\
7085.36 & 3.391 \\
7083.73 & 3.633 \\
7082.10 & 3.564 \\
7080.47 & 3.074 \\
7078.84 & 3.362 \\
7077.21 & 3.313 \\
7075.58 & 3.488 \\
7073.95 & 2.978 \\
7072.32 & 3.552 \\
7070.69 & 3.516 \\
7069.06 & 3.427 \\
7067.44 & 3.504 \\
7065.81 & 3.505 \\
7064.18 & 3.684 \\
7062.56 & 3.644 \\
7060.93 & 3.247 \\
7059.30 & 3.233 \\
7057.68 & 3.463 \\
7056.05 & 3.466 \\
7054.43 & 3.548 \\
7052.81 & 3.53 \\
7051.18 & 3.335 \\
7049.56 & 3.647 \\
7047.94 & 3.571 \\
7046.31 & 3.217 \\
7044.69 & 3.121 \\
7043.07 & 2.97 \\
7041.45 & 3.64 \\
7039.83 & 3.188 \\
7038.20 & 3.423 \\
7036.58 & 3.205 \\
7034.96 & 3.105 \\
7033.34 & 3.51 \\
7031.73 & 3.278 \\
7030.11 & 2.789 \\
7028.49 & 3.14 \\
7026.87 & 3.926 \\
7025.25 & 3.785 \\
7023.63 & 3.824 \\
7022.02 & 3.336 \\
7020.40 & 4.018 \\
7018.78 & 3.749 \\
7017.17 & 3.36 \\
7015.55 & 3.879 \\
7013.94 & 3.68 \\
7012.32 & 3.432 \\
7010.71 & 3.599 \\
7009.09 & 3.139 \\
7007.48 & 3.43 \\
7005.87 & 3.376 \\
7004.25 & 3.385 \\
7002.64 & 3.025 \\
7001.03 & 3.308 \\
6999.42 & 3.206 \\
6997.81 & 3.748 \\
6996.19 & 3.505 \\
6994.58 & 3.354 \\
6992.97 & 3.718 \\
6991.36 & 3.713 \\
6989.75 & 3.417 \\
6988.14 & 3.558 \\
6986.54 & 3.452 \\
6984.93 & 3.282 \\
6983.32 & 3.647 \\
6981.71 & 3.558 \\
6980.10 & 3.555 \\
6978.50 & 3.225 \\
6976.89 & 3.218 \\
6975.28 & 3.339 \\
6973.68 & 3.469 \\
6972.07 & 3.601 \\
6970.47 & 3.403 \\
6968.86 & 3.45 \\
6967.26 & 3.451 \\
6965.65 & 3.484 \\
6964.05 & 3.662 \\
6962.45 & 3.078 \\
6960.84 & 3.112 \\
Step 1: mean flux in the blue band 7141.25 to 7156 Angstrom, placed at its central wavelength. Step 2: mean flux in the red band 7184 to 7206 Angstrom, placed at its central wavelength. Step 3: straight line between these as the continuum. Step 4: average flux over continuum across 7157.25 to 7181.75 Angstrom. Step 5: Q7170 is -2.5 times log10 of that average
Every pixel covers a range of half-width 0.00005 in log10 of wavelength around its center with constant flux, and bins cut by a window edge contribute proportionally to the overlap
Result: 0.19 mag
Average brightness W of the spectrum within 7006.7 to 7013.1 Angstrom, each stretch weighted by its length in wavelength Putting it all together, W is 3.4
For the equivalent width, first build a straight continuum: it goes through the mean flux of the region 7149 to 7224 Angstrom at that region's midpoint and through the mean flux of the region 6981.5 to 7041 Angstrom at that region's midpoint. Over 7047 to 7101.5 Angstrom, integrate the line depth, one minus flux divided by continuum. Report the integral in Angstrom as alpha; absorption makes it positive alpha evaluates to -1.8 Angstrom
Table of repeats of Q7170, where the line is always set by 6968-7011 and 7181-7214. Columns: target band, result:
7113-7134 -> 0.002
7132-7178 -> 0.087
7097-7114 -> -0.038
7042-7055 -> 0.008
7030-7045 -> 0.051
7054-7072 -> -0.028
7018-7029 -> -0.087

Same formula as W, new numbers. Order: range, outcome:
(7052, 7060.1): 3.45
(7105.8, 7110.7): 3.4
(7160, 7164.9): 2.86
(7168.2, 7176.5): 2.62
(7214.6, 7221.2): 3.22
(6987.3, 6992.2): 3.57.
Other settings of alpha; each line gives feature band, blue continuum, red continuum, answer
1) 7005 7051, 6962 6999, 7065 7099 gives 0.19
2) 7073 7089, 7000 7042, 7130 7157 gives 0.10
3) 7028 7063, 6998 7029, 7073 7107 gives 1.64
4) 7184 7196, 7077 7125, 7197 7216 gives 0.65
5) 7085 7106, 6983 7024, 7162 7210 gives -1.59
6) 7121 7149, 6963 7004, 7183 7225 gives 0.18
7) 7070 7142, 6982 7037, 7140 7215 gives -2.67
